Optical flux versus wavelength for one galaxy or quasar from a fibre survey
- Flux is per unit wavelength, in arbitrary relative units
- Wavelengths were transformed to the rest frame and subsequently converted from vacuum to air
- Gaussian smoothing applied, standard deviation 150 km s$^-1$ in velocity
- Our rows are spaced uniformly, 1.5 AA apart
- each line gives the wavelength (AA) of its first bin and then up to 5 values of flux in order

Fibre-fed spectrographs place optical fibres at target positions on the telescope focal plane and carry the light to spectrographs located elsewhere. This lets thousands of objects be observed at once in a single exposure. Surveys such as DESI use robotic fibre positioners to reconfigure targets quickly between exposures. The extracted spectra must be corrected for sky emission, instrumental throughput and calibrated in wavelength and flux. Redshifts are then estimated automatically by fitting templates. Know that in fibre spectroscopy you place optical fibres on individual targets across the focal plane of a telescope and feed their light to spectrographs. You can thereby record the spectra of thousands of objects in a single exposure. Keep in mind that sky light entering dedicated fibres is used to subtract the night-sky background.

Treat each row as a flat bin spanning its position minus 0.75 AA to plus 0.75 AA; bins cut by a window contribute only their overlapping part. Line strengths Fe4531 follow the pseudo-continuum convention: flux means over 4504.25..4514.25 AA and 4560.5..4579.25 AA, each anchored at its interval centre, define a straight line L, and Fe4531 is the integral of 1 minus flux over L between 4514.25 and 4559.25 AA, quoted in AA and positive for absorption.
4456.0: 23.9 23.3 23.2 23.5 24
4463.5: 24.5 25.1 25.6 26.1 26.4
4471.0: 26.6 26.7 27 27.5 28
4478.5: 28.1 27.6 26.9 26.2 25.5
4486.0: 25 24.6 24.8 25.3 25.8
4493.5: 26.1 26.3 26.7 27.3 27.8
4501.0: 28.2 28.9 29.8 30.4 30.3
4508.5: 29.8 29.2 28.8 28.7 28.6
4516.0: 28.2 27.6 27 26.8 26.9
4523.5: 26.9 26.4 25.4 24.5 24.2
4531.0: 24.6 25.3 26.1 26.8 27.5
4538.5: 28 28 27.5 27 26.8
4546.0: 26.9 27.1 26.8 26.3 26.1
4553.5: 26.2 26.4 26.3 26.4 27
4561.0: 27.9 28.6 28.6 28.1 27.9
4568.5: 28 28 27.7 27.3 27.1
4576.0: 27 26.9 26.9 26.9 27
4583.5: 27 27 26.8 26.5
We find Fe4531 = 3.3 AA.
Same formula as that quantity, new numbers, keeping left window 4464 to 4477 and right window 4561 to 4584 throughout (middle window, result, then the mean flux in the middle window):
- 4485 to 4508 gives -0.4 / 27.2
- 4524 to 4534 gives 0.7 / 25.2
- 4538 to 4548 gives 0.0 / 27.3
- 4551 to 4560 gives 0.3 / 26.4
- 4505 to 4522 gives -1.1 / 28.6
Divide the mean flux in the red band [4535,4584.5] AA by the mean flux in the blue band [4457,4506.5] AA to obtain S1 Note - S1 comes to 1.0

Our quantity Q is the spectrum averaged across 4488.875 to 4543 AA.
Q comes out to 27.3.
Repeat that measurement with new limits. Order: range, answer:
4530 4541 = 26.6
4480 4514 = 27.4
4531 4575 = 27.1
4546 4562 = 26.7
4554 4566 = 27.4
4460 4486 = 26.2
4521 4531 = 25.7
